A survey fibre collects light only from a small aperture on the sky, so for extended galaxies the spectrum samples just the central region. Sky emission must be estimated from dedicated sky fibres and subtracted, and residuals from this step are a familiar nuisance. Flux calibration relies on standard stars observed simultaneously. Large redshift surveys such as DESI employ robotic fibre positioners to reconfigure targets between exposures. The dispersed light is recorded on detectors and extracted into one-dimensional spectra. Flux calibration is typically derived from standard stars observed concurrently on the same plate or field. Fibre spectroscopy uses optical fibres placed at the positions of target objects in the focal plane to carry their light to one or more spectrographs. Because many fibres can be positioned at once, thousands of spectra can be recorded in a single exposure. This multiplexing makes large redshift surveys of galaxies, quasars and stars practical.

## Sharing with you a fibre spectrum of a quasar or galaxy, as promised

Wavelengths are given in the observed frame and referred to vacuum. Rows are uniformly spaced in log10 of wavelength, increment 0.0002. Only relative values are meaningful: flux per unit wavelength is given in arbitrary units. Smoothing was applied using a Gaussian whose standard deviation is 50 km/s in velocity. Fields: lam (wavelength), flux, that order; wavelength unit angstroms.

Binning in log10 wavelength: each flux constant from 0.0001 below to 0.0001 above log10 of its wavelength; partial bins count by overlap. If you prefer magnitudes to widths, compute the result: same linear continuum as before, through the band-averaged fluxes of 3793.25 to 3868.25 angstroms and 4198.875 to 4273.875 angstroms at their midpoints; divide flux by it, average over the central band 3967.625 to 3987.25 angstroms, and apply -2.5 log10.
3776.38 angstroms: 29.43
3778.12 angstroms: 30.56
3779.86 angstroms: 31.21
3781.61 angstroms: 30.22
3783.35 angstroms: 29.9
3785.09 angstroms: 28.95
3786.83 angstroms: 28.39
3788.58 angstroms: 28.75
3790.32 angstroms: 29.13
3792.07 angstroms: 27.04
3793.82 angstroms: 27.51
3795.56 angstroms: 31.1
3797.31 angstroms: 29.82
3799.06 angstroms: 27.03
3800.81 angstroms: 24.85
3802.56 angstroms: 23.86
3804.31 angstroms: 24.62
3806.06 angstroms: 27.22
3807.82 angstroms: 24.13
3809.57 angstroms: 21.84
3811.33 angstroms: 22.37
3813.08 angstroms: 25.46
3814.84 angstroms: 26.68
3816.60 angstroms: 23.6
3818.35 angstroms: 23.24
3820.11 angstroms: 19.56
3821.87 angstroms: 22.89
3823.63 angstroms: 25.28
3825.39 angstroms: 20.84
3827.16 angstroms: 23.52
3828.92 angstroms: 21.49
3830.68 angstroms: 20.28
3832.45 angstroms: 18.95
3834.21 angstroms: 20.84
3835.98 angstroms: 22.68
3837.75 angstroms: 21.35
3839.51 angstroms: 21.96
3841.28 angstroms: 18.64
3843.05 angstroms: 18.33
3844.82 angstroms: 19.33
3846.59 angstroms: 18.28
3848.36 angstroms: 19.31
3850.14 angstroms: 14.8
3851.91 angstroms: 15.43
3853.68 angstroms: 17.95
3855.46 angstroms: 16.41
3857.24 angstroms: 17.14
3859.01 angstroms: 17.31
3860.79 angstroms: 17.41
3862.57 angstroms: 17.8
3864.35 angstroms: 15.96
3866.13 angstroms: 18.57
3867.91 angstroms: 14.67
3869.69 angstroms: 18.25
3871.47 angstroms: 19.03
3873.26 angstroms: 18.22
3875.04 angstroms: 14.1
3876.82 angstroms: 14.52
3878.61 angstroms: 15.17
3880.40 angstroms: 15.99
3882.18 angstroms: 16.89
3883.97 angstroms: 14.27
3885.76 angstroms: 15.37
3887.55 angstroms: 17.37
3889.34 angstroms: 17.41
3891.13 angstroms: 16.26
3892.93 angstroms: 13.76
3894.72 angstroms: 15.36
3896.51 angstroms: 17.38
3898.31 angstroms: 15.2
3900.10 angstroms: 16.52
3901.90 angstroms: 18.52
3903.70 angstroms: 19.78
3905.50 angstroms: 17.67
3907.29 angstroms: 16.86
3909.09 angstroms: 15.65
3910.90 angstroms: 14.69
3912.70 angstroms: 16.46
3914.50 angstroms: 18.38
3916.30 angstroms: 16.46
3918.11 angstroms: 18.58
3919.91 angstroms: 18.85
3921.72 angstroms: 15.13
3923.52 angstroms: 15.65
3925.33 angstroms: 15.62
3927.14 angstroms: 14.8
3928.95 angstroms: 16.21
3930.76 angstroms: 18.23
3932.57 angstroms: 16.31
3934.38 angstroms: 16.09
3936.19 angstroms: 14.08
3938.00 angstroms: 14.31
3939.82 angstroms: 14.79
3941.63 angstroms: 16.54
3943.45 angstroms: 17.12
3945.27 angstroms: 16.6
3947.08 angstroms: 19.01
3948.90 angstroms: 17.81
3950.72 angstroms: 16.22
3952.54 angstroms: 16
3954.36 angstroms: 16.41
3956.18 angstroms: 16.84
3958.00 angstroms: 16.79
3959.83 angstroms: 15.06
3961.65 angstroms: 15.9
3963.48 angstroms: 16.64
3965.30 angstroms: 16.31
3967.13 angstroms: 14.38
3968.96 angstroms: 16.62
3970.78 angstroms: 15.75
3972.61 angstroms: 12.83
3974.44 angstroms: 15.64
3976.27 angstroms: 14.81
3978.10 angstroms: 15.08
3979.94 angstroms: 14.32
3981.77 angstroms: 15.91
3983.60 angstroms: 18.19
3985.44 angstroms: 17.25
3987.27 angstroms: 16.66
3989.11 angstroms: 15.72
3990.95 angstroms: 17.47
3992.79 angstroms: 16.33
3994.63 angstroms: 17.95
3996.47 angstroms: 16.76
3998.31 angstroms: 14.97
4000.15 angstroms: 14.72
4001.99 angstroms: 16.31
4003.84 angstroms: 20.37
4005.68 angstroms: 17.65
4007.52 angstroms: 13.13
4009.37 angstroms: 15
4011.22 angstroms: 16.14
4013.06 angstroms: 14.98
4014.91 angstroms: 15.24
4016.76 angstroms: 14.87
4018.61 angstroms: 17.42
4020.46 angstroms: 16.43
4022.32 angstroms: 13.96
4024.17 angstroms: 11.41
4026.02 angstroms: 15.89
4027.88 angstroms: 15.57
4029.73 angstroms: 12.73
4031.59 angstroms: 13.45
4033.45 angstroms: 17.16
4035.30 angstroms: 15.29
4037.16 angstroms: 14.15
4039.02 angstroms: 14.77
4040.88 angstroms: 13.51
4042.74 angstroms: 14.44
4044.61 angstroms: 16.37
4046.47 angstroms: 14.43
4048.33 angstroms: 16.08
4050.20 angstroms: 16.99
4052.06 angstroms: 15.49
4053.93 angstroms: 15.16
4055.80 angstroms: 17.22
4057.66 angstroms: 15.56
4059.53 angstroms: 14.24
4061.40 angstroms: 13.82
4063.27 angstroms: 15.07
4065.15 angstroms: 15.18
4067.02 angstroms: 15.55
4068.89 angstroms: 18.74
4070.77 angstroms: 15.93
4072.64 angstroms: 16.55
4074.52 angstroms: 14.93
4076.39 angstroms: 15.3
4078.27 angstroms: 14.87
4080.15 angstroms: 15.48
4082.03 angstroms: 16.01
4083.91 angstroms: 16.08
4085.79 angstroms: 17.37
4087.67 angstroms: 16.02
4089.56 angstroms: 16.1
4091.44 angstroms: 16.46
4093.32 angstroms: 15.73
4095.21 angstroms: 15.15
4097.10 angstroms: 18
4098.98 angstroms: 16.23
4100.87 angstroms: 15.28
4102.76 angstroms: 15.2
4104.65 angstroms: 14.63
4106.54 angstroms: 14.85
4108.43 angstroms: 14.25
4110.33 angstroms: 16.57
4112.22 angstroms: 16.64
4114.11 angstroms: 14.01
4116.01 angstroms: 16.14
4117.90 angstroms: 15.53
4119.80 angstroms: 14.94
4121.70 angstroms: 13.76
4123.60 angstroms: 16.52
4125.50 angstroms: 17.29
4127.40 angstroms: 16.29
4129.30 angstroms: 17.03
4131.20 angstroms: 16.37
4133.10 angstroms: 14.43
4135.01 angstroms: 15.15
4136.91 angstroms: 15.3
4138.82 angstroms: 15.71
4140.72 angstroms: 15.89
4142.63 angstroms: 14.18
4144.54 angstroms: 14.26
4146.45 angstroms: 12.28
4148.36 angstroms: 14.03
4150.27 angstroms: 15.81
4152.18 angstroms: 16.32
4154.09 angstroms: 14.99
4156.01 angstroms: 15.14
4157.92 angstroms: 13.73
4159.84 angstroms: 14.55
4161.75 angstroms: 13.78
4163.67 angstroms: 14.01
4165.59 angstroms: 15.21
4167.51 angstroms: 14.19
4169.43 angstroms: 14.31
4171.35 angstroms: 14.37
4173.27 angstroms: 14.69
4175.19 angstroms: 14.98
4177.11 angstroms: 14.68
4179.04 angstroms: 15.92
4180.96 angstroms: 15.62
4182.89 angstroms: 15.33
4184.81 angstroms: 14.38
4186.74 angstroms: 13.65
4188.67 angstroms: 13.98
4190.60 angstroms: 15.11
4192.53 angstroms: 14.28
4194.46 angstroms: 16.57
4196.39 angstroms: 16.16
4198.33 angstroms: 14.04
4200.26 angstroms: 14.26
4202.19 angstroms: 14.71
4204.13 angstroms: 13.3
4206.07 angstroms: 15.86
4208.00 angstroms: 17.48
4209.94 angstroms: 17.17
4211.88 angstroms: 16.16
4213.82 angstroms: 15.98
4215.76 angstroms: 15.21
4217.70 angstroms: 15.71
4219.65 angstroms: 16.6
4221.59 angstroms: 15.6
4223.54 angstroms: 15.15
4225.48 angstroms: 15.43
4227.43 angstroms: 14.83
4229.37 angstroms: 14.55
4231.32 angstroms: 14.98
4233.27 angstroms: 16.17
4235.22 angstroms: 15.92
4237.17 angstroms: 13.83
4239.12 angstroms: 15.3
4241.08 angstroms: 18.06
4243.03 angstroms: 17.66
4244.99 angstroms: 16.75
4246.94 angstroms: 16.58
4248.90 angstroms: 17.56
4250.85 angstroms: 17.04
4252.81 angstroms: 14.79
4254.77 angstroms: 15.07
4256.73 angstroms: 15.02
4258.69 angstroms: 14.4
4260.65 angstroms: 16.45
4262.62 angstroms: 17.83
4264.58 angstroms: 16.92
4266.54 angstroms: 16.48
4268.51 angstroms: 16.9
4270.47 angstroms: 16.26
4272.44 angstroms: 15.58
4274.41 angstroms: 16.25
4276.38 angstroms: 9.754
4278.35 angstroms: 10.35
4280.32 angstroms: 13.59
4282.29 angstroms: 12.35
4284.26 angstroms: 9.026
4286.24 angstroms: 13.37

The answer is 0.232 mag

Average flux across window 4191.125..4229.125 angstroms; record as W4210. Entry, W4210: 15.5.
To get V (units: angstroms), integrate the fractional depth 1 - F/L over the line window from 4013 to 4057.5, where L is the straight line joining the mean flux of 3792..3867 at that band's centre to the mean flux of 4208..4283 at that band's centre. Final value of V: 8.32 angstroms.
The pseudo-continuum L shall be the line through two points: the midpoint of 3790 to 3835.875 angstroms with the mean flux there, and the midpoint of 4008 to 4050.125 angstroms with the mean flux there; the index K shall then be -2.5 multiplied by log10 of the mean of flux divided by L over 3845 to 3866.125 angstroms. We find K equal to 0.29 mag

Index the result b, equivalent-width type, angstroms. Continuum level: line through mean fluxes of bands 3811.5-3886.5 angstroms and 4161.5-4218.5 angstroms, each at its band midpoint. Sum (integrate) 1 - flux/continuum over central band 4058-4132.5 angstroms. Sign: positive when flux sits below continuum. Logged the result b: 1.9 angstroms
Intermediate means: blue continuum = 19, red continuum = 15.1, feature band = 15.7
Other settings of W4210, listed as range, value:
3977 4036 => 15.8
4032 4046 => 15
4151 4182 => 14.8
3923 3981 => 15.9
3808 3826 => 23.3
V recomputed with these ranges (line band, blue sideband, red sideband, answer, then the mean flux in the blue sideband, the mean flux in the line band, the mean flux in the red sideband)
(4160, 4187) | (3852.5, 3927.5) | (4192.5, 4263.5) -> 2.1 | 16.6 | 14.7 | 15.8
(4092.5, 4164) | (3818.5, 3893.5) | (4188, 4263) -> 4.7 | 18.2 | 15.3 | 15.7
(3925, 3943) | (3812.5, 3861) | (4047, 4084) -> 2.6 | 20.3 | 15.7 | 15.7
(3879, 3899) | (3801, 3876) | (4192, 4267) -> 3.8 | 20.3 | 15.9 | 15.8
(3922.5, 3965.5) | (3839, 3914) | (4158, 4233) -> 0.7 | 16.9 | 16.2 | 15.1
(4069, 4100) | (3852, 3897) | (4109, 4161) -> -1.2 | 16.5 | 16.1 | 15.3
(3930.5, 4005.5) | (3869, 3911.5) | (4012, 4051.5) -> -2.7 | 16.4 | 16.2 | 15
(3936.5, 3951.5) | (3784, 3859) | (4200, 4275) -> 3.1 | 22.8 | 16.5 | 15.9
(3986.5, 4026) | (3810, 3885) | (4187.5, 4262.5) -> 4.0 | 19.2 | 15.9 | 15.6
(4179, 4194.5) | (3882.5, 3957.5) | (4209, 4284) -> 0.8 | 16.5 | 14.8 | 15.5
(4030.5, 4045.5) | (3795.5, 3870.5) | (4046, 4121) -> 1.6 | 21.1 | 14.9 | 15.7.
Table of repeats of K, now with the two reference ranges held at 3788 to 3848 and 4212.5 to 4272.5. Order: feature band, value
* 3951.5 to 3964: 0.28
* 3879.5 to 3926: 0.31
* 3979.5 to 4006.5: 0.21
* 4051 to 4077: 0.22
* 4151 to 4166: 0.19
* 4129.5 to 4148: 0.19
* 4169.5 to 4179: 0.16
